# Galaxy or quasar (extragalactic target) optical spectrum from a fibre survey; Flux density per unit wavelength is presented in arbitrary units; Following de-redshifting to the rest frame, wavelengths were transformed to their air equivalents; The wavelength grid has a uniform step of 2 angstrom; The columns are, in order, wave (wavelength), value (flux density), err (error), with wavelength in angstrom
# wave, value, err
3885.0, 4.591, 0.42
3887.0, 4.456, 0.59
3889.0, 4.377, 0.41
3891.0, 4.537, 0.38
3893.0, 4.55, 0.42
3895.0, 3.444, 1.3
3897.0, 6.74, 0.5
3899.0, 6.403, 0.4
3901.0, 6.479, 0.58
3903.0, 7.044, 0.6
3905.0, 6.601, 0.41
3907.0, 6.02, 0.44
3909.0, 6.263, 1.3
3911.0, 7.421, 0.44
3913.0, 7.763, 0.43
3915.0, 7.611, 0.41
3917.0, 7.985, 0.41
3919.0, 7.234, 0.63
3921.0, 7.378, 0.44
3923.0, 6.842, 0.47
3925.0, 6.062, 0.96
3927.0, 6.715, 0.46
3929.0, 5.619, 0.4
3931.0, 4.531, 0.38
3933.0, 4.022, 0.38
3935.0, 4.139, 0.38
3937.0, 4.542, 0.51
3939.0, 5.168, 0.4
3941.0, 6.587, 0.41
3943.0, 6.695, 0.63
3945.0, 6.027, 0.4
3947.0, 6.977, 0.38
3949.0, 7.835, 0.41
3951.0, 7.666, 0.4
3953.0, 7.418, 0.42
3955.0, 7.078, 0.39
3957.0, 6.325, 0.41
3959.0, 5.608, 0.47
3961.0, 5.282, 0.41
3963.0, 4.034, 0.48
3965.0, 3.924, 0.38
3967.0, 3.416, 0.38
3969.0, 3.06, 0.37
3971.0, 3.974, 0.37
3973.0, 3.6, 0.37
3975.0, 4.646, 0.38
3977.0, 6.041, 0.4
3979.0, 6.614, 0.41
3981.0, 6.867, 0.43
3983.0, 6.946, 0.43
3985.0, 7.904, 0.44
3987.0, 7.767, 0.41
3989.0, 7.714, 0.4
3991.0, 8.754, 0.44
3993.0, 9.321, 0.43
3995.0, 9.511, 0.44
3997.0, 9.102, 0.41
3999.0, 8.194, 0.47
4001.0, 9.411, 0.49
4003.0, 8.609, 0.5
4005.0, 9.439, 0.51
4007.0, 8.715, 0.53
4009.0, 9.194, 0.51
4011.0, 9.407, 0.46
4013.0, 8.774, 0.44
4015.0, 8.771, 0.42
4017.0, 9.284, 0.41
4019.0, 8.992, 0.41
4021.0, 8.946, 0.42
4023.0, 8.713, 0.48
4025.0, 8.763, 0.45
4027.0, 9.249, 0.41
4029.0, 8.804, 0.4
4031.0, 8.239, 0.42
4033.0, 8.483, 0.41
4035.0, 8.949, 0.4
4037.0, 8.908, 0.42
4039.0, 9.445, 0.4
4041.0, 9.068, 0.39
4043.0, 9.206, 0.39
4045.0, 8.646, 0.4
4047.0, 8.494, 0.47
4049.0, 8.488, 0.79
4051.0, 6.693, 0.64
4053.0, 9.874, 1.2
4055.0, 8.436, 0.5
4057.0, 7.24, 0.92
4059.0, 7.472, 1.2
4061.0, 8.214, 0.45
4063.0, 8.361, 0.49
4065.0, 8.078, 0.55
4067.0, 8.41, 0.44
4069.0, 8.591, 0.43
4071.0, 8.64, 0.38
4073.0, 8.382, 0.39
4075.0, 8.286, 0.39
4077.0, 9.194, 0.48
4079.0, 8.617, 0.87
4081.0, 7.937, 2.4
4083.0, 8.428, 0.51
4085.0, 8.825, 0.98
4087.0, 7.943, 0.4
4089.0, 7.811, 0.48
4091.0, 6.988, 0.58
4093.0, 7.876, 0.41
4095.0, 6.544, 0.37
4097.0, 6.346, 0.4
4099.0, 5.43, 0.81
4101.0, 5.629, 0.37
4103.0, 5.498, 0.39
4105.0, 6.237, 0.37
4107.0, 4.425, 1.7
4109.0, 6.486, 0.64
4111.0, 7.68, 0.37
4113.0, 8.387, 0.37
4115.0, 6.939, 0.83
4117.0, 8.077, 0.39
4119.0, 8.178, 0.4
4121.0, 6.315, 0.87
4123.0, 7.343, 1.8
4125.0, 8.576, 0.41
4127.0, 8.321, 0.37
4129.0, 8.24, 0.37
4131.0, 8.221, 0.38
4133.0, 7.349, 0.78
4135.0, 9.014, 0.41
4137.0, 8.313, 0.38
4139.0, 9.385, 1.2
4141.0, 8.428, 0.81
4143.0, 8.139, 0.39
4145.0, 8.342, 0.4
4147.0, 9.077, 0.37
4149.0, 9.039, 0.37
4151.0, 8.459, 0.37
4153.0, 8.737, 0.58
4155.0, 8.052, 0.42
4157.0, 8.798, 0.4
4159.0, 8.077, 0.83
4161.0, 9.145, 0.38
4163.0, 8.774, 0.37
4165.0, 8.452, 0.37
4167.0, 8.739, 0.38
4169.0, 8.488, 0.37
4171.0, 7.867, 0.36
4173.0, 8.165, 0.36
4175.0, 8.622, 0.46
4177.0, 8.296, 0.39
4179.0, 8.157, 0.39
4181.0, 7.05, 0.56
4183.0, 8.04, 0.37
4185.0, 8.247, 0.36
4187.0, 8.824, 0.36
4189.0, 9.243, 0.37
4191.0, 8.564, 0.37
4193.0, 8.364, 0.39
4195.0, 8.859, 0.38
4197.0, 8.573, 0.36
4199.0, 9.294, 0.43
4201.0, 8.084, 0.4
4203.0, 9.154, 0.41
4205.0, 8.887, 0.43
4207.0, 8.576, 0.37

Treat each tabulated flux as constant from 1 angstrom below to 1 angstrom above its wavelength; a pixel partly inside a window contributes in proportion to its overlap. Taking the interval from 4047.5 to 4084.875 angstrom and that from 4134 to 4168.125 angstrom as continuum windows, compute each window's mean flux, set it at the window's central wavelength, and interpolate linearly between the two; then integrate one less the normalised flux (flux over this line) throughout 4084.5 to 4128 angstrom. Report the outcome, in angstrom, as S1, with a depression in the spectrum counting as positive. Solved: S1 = 7.22 angstrom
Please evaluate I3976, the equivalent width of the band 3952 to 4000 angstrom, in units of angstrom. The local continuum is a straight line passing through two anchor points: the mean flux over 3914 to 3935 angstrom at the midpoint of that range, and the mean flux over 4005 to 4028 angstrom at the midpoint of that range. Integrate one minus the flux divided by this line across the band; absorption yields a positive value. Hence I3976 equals 9.1 angstrom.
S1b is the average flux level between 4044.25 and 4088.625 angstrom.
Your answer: 8.32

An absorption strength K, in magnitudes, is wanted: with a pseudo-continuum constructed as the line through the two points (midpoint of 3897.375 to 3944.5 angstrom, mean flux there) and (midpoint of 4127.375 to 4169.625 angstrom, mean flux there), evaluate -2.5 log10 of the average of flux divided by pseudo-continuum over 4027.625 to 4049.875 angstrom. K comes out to -0.18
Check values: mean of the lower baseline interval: 6.31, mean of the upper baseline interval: 8.53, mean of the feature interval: 8.8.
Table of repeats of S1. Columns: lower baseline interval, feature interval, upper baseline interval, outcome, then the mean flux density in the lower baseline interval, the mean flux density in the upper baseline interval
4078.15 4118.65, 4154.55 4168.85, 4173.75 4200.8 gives -0.9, 7.12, 8.46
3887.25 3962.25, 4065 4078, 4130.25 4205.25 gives -1.7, 6.16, 8.51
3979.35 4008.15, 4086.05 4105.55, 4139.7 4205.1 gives 4.2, 8.41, 8.52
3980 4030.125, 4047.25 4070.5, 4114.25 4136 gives 0.4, 8.68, 7.88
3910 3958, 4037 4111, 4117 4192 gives -1.5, 6.48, 8.35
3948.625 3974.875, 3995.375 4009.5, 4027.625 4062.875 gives -4.4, 5.24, 8.51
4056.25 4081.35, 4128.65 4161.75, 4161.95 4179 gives -0.6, 8.28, 8.41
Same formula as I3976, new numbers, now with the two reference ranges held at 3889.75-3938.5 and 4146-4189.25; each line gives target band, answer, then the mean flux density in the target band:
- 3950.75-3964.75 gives 1.0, 6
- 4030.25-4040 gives -2.2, 8.82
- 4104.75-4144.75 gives 1.6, 7.74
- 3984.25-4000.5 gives -4.2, 8.57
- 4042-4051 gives -1.4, 8.48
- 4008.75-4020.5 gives -3.4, 9.06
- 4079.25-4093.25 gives -0.6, 8.01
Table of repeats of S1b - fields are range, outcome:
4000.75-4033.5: 8.92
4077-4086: 8.53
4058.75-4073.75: 8.31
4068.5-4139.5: 7.6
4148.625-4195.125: 8.45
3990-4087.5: 8.69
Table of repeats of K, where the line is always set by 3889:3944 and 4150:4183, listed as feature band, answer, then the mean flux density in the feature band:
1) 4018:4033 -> -0.24 mag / 8.79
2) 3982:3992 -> -0.17 mag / 7.82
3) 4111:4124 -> 0.05 mag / 7.55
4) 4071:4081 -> -0.14 mag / 8.55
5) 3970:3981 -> 0.27 mag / 5.15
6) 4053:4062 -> -0.10 mag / 8.07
